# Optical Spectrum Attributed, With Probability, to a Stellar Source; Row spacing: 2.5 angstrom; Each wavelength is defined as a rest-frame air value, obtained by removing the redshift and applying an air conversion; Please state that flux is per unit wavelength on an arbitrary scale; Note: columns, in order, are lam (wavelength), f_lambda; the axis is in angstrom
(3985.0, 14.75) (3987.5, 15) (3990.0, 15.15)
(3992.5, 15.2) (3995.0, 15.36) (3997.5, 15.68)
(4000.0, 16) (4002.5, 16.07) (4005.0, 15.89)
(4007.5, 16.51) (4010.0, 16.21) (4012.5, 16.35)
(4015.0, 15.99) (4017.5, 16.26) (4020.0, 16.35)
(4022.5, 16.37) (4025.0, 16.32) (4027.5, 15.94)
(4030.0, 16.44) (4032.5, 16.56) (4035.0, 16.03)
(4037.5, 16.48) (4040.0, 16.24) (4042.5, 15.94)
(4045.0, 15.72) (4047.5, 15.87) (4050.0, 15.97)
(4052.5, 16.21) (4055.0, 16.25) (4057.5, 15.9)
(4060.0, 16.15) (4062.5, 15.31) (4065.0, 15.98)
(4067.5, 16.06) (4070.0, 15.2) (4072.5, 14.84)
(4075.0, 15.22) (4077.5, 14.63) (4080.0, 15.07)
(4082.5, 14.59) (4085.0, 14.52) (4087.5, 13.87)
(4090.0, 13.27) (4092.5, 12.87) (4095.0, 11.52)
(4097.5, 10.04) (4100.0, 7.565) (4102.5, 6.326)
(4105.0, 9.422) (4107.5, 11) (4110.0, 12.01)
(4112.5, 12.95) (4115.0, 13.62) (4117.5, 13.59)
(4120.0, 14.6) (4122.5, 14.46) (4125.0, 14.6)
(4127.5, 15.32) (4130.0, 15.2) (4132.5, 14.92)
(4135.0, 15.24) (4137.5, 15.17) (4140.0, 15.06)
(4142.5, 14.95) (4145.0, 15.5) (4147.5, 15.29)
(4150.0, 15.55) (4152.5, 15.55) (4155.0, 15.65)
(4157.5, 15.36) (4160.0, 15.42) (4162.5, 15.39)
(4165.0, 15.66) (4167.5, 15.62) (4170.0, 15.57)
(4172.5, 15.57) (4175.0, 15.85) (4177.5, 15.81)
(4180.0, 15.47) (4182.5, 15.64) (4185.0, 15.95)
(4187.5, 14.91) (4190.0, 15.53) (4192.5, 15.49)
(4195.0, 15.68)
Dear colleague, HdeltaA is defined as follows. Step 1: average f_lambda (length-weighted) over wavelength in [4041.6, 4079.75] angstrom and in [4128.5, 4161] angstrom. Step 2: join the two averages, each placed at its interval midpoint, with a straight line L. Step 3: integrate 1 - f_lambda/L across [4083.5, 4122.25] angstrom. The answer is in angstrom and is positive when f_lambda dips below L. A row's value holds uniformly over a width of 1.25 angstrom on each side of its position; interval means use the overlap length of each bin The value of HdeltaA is 8.96 angstrom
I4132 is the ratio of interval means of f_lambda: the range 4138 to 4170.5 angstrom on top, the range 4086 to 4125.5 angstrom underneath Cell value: 1.3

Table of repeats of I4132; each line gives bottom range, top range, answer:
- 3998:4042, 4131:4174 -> 0.95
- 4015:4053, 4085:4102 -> 0.71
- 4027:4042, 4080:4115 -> 0.72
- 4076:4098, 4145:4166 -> 1.15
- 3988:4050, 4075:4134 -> 0.81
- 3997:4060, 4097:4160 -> 0.84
